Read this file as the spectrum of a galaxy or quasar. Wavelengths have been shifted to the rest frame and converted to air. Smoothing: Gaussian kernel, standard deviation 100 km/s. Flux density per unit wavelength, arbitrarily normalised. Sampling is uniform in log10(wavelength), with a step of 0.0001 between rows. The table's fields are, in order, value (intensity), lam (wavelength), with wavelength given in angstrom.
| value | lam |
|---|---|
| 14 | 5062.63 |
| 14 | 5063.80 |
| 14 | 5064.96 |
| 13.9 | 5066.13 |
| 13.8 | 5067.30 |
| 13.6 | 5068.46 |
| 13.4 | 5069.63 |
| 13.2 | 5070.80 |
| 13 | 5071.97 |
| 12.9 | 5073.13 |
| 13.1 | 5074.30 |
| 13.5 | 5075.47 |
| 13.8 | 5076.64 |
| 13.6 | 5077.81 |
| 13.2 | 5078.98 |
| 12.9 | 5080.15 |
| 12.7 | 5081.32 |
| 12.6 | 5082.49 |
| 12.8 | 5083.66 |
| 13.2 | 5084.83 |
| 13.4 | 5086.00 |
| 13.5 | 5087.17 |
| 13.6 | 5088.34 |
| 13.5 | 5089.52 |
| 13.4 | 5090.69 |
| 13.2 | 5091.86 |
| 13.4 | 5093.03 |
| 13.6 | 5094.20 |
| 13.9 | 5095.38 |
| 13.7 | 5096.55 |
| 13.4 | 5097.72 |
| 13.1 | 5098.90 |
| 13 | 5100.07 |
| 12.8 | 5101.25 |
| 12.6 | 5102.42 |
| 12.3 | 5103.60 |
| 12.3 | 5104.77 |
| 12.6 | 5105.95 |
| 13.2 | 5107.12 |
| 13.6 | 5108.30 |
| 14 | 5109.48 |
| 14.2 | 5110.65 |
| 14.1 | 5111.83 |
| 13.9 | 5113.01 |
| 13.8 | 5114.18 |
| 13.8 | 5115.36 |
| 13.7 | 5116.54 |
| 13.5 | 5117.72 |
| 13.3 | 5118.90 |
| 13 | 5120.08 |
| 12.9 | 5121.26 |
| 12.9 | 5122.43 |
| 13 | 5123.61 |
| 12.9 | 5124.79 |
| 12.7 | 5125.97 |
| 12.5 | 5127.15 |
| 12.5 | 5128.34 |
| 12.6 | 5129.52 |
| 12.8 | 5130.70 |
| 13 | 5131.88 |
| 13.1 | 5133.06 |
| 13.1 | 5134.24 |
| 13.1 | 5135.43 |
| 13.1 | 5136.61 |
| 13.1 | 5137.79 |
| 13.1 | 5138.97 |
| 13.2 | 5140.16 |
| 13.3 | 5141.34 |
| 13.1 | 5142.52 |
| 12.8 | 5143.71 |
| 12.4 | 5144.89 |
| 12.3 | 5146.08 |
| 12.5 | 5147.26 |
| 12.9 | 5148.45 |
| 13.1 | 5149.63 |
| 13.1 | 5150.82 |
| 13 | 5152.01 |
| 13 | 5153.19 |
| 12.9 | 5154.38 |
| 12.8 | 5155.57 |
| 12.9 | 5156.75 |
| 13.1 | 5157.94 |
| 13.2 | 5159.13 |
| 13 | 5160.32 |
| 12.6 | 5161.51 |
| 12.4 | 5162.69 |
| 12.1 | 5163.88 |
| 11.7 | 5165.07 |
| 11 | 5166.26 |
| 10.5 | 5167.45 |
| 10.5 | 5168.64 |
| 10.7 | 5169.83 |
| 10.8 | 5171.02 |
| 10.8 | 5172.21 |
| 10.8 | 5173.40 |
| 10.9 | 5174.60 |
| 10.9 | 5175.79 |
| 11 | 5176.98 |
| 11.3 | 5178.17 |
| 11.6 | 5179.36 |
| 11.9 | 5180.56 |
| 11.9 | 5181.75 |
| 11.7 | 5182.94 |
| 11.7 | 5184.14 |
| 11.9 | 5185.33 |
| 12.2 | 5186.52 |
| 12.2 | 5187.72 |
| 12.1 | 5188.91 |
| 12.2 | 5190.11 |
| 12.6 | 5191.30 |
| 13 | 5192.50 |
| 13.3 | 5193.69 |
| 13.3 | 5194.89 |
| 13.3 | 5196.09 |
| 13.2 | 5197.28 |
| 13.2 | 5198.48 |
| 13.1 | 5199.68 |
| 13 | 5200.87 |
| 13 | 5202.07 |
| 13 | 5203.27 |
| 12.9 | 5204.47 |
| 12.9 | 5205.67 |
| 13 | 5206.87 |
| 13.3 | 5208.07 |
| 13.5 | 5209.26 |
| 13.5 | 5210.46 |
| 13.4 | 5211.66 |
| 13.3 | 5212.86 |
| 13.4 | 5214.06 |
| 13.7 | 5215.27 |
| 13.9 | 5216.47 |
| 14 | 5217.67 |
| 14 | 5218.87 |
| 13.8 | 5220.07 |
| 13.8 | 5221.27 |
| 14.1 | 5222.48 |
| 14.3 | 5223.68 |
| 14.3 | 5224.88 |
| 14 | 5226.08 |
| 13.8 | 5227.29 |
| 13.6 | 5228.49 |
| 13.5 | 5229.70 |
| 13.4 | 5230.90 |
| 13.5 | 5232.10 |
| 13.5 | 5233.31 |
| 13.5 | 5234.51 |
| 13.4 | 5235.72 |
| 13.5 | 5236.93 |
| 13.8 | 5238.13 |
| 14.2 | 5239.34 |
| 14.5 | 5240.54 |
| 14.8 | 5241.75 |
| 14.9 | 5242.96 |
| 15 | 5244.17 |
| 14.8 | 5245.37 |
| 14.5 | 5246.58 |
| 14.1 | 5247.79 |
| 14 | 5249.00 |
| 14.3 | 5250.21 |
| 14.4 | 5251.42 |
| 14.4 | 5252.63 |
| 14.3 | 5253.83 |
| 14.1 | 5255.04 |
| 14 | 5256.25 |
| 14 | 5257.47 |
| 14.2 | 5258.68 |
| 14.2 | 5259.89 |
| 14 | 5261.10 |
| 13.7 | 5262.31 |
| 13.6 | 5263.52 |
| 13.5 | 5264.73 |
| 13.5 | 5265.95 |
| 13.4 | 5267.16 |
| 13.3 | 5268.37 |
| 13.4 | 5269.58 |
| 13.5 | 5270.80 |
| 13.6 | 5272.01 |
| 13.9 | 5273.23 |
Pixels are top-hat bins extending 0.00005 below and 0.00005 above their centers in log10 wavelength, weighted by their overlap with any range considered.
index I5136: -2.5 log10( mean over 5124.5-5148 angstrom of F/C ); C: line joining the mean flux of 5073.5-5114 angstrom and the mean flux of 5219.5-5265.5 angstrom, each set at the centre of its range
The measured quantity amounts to 0.05 mag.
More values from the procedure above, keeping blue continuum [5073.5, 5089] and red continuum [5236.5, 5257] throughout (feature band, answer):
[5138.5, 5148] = 0.07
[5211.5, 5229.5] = 0.03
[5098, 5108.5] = 0.05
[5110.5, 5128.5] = 0.02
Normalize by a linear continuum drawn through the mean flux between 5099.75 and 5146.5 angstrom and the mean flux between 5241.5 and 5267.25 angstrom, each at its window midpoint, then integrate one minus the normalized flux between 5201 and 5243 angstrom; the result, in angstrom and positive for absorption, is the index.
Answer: 0.7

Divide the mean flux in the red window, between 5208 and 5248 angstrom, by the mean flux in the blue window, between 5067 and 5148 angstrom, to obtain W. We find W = 1.1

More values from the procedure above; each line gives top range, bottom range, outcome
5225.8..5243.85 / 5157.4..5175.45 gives 1.20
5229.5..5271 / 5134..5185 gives 1.15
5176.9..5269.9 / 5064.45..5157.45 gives 1.02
